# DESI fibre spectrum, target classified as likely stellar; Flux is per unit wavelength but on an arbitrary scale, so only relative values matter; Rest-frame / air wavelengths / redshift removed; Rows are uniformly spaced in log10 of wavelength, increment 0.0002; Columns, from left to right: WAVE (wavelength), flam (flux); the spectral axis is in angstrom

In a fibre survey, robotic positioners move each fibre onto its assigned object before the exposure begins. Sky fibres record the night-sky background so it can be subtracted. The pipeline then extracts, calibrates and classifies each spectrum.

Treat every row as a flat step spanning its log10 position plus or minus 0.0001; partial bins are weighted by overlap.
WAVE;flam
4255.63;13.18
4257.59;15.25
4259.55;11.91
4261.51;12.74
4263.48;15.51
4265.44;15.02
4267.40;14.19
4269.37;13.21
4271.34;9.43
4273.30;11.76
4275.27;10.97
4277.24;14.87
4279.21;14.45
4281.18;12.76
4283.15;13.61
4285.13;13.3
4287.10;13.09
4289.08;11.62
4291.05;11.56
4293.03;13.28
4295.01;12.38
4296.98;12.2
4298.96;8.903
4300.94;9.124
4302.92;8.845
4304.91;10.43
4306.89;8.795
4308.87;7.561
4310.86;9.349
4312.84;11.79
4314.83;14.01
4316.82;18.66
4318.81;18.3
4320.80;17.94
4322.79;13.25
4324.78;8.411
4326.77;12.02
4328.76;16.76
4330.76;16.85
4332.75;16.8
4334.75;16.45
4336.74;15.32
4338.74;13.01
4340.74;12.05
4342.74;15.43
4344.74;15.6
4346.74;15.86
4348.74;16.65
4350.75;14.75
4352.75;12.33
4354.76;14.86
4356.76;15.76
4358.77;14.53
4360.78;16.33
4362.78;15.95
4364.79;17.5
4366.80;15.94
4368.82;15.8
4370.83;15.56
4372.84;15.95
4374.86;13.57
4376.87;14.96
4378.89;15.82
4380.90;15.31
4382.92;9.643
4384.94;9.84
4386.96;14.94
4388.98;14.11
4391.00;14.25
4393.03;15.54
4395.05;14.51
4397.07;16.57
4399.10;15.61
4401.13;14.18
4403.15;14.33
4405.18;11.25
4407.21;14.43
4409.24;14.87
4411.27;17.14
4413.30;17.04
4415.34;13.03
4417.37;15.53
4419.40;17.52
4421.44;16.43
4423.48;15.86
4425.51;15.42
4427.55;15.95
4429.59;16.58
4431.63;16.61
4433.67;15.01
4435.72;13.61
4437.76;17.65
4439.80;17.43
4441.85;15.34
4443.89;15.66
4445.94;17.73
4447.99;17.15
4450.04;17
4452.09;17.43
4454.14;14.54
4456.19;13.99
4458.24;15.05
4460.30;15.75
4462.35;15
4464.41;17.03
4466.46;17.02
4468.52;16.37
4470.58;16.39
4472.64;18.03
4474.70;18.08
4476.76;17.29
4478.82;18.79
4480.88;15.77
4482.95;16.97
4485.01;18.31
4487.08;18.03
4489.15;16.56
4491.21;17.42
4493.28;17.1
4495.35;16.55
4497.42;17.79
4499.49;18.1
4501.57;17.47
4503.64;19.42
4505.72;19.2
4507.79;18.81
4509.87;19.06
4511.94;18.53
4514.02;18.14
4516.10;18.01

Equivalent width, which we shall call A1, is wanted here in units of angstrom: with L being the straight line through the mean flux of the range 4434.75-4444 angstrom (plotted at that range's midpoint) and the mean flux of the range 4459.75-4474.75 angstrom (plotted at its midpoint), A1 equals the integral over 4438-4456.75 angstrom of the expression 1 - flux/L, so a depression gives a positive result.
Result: -0.22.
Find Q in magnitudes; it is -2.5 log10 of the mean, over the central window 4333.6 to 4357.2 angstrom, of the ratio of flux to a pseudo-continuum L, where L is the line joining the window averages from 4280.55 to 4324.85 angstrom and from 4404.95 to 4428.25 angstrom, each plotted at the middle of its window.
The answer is -0.11 mag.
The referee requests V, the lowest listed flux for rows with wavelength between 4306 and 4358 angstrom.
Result 7.561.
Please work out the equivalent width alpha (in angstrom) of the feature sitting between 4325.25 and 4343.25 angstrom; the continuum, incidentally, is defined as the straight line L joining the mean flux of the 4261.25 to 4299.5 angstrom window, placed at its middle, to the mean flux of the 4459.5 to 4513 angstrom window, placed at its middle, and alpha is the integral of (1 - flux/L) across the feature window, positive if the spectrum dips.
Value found -1.0 angstrom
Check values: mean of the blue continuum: 12.8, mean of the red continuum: 17.5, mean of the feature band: 14.8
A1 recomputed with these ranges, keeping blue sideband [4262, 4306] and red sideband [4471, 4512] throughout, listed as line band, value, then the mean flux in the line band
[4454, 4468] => 1.2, 15.6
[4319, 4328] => -0.1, 13.5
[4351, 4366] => -1.1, 15.3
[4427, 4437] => 0.4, 15.6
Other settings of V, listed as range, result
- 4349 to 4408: 9.643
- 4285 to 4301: 8.903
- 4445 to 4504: 13.99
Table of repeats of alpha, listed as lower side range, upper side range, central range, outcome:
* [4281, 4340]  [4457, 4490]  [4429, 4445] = 0.0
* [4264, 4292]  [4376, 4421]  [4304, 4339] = -0.4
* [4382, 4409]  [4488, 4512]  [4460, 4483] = -0.1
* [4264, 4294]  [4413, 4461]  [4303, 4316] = 3.1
